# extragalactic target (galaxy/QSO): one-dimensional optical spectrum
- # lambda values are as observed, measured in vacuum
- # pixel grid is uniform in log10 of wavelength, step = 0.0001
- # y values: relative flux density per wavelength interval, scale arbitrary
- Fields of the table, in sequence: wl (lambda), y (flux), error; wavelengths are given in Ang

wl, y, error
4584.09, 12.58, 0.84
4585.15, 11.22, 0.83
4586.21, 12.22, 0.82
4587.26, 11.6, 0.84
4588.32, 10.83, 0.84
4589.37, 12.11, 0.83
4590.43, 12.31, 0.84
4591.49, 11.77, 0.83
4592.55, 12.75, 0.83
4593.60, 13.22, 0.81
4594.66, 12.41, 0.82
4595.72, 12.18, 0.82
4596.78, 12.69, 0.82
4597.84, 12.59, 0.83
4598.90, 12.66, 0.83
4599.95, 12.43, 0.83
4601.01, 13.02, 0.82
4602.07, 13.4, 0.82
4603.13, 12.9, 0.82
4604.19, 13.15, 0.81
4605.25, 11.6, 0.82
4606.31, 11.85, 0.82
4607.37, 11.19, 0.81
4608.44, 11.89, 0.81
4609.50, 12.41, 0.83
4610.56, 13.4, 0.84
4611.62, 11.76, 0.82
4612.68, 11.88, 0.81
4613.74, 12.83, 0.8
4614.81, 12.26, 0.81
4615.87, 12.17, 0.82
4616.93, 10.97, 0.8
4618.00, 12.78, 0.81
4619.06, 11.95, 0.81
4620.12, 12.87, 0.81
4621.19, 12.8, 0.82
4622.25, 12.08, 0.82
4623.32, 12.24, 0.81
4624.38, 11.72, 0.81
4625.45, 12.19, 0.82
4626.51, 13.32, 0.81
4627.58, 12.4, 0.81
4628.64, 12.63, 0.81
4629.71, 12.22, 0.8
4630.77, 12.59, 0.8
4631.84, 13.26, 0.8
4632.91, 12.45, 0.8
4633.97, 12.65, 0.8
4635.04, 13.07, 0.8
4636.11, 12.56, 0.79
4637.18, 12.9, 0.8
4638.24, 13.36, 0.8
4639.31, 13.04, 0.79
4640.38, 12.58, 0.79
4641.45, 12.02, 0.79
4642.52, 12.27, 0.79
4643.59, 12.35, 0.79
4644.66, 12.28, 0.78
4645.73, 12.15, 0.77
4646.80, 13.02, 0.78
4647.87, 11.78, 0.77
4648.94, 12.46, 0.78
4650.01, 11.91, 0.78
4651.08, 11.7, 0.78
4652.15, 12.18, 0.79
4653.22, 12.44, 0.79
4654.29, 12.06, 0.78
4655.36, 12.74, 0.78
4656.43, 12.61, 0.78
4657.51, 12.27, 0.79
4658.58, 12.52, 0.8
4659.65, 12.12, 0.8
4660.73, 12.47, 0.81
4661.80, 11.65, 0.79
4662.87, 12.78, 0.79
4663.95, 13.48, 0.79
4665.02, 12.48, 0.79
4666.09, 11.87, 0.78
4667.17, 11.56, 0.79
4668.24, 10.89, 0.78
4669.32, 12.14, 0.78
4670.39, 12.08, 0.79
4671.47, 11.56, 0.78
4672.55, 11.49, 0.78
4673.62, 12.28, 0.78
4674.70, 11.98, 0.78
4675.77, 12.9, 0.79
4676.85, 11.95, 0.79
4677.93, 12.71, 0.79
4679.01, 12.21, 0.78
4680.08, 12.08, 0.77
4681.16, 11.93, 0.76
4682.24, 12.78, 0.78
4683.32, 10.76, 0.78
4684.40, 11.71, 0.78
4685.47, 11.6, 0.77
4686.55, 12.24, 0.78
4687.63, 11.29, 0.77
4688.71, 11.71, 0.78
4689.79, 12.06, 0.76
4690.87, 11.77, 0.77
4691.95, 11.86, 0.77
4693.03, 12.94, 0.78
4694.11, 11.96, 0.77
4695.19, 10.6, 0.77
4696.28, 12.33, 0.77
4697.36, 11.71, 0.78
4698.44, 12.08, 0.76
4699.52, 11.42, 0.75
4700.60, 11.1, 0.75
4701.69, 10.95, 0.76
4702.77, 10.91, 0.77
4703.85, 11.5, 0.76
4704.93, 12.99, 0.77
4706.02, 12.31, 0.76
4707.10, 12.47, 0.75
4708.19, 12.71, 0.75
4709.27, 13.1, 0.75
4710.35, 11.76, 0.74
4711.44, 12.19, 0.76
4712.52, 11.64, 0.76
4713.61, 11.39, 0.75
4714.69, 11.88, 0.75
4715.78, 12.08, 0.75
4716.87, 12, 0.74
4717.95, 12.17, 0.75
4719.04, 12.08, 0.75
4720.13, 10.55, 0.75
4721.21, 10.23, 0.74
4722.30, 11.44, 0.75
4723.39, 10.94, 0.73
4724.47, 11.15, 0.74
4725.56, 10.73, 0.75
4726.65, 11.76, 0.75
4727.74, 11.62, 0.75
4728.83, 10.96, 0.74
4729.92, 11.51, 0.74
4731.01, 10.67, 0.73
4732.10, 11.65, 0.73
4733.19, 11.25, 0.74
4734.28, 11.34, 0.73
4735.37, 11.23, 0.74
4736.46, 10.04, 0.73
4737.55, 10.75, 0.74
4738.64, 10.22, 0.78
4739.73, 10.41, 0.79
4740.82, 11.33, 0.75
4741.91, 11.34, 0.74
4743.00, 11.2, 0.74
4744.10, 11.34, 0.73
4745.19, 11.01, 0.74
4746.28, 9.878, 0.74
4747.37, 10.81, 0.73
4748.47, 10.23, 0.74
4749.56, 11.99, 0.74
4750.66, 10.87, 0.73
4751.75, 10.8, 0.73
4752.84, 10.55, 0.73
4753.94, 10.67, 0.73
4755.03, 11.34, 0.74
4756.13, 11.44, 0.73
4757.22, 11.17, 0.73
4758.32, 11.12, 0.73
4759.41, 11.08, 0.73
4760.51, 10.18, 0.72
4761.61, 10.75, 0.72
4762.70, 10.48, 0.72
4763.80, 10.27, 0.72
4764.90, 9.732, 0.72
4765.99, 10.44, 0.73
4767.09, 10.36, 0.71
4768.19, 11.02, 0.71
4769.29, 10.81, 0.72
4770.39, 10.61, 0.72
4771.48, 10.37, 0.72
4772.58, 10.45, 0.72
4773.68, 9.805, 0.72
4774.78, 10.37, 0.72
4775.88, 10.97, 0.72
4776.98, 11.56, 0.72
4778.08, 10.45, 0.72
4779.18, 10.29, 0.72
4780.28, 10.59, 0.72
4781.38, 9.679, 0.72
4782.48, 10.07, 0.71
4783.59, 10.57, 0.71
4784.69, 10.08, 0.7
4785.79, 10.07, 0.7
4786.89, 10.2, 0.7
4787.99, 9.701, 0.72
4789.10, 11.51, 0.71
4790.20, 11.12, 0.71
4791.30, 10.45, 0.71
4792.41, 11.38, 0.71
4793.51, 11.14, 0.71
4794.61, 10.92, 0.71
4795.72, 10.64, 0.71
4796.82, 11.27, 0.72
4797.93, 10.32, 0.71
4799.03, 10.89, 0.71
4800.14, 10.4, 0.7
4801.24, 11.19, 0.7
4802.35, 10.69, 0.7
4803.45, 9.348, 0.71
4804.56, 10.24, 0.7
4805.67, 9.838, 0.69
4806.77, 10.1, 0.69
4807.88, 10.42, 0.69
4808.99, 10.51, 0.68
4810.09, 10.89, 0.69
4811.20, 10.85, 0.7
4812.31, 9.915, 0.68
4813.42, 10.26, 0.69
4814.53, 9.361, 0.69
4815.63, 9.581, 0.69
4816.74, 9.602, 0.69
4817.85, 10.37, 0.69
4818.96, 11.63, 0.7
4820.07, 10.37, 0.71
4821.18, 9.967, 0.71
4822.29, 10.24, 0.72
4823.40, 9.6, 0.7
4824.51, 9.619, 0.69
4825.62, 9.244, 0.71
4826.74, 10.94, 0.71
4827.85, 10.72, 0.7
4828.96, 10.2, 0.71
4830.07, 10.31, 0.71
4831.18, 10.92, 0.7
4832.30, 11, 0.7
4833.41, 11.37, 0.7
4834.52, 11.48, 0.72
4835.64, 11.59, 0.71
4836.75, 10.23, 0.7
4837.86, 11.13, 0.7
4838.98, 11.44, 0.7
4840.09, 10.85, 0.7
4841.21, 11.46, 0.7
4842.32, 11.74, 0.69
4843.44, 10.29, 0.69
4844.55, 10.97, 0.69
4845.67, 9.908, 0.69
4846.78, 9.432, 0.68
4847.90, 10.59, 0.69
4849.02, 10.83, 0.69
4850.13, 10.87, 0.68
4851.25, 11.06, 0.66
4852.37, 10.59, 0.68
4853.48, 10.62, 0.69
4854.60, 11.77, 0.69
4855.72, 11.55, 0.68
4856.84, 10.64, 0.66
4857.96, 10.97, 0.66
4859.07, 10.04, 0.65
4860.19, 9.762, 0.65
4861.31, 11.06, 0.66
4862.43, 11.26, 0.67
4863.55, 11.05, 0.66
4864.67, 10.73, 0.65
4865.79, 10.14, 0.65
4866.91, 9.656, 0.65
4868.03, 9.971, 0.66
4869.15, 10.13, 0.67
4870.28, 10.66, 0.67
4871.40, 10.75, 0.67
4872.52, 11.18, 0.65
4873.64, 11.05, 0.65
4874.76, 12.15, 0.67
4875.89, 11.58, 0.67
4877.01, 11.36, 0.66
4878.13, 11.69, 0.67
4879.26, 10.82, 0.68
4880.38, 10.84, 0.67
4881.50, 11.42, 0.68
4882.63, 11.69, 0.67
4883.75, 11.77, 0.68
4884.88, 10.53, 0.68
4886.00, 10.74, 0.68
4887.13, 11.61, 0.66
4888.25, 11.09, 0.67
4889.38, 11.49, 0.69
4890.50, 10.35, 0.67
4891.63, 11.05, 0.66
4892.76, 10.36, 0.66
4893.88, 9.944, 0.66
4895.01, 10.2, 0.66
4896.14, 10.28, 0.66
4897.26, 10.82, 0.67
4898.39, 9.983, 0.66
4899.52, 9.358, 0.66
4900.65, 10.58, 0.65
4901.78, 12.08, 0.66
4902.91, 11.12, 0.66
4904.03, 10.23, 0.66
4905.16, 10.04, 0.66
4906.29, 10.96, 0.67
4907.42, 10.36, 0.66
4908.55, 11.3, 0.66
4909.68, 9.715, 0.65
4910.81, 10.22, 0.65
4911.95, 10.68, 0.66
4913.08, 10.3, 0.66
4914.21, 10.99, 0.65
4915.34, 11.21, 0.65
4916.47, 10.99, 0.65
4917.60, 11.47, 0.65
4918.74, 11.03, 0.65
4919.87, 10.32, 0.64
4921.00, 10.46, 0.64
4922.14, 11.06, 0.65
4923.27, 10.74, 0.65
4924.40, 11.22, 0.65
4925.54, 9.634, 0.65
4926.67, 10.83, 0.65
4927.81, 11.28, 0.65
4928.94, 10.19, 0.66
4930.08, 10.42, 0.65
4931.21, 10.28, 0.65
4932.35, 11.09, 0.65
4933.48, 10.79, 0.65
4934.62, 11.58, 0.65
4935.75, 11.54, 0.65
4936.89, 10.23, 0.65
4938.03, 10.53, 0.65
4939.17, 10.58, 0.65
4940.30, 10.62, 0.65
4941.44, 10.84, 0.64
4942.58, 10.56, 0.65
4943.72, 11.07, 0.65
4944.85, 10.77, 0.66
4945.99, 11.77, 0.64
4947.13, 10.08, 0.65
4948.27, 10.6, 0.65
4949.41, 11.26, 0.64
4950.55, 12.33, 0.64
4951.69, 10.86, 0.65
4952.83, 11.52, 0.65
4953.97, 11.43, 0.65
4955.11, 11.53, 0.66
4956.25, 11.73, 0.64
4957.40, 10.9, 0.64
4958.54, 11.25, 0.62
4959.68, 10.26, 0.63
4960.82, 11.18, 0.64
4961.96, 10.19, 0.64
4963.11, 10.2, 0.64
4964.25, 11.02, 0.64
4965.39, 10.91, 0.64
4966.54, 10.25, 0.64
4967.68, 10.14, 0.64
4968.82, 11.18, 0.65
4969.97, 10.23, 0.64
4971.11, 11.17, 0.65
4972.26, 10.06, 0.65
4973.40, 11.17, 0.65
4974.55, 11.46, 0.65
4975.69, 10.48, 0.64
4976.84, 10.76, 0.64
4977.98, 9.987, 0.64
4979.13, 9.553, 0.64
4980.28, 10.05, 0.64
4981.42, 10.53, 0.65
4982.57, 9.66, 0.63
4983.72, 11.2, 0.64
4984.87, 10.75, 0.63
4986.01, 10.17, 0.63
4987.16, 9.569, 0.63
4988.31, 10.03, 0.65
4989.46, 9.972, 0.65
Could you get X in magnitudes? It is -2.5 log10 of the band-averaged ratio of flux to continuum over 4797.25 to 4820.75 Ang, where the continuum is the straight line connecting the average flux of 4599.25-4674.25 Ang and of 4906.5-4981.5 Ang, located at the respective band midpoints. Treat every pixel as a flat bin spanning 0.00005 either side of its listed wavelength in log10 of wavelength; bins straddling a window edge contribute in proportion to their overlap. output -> 0.11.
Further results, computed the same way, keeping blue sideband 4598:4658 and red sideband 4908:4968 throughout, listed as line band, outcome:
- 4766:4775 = 0.12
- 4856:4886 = 0.03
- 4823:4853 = 0.06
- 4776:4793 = 0.11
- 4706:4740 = 0.05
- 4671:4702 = 0.02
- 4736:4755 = 0.10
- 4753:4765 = 0.09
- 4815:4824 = 0.13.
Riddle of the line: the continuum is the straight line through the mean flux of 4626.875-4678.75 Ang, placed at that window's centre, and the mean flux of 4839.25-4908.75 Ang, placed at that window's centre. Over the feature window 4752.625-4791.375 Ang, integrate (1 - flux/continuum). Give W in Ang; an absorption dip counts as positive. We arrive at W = 3.2 Ang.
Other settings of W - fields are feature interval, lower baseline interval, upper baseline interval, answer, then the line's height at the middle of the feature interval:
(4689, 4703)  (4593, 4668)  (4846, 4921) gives 0.4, 12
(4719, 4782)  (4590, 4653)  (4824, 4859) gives 3.6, 11.5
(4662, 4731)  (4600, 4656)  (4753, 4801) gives -1.3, 11.6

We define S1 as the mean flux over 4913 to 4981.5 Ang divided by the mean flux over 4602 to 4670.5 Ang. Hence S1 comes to 0.87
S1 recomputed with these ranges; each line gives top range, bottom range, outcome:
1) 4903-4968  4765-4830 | 1.04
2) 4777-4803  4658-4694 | 0.88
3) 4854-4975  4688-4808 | 0.98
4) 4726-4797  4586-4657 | 0.87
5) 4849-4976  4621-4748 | 0.91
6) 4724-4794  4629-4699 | 0.88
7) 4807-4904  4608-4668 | 0.86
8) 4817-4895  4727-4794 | 1.00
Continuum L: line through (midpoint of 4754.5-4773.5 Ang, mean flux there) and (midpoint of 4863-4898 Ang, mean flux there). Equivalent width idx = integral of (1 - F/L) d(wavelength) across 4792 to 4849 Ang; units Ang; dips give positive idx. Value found 1.2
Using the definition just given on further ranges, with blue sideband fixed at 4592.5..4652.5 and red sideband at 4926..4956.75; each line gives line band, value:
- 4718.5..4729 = 0.7 Ang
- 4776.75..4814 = 3.6 Ang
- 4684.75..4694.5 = 0.2 Ang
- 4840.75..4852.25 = 0.7 Ang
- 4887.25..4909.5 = 1.1 Ang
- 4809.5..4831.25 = 2.5 Ang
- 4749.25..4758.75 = 0.6 Ang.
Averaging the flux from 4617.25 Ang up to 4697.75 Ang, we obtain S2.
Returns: 12.2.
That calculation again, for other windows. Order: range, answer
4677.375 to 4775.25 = 11.3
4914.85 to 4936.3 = 10.8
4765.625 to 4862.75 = 10.6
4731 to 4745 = 11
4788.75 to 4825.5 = 10.4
